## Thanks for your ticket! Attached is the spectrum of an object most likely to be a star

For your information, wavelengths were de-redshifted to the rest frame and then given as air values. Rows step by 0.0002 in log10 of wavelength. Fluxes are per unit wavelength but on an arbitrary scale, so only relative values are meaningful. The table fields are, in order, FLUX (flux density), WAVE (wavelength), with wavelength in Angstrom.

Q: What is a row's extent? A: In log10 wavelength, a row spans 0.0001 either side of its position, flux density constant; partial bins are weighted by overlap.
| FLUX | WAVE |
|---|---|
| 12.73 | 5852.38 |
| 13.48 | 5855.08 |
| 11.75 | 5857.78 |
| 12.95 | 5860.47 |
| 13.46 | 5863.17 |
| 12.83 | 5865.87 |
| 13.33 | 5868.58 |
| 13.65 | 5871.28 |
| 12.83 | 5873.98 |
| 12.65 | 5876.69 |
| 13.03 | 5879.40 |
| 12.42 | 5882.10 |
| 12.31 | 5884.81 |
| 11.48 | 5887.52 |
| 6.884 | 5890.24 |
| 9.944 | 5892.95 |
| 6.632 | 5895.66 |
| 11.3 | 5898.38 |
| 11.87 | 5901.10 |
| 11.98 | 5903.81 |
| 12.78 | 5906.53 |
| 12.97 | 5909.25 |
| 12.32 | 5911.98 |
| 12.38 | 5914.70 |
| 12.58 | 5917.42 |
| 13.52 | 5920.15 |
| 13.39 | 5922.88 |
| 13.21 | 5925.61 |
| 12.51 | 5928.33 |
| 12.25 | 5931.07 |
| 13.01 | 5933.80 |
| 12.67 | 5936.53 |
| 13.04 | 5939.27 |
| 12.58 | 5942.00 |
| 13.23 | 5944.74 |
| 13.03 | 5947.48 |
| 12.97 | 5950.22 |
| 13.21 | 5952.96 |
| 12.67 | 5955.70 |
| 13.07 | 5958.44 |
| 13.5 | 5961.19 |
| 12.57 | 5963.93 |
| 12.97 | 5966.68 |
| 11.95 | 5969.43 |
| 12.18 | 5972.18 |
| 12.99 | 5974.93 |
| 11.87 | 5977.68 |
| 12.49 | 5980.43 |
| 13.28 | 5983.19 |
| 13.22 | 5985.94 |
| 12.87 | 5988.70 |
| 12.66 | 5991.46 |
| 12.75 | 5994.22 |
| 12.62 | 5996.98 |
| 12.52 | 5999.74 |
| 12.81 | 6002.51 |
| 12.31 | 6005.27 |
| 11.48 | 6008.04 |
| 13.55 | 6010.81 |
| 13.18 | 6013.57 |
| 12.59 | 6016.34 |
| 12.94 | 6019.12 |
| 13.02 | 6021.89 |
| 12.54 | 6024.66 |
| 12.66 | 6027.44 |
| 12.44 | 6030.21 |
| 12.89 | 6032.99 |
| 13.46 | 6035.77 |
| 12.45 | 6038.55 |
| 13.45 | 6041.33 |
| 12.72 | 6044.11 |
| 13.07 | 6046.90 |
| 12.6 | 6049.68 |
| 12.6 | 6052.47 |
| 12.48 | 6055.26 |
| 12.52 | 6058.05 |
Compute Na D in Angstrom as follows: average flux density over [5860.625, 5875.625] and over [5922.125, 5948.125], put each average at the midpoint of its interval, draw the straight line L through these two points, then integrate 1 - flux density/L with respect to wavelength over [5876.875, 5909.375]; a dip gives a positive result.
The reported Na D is 4.85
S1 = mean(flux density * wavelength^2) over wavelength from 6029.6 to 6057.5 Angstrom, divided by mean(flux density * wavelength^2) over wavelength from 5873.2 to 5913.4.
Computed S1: 1.2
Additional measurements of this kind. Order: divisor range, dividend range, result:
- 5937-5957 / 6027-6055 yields 1.02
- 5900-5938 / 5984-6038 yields 1.04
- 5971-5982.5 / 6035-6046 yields 1.07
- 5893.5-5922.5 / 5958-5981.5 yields 1.09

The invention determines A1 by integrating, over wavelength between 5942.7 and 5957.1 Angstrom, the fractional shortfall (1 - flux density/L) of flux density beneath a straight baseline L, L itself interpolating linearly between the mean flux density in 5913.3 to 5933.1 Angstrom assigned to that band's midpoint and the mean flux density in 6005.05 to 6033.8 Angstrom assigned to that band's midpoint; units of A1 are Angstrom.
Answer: -0.23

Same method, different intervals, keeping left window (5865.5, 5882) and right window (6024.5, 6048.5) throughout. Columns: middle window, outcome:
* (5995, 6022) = 0.43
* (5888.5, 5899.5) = 3.61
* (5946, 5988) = 0.43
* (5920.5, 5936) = 0.08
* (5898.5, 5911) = 0.67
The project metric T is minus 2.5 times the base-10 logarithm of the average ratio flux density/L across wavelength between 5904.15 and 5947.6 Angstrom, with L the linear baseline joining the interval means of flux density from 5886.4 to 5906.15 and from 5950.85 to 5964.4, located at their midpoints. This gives -0.117 mag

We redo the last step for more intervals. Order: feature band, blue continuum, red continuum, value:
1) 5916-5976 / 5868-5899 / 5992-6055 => -0.08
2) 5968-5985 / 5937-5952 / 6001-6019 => 0.03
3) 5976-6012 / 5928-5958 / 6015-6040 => 0.01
